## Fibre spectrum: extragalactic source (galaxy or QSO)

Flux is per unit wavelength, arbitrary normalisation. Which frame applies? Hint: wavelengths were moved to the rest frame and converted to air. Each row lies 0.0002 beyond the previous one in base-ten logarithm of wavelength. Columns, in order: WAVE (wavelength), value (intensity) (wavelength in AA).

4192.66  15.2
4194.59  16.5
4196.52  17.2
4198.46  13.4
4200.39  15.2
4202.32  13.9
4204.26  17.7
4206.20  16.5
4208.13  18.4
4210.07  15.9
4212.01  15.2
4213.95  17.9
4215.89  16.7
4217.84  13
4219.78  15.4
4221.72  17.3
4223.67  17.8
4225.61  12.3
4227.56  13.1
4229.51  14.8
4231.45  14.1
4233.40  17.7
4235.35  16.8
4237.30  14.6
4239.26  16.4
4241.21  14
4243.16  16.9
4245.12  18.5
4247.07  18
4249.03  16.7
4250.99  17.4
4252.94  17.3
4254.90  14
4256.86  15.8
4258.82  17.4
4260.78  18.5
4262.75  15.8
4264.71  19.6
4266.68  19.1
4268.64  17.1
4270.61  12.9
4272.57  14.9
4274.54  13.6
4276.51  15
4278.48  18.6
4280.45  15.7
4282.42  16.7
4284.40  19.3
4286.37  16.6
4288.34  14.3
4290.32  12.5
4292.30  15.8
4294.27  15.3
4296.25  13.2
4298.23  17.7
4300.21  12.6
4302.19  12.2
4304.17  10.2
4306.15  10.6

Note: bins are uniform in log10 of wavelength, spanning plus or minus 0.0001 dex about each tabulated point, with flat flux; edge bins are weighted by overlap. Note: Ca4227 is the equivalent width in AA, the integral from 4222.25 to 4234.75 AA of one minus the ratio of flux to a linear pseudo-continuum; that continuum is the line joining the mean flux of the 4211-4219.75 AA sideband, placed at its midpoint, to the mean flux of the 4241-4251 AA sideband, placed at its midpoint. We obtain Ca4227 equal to 0.9 AA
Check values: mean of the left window 15.7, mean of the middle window 15.1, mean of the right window 17.1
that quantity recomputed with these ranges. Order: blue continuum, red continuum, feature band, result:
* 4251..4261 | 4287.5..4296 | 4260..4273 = -0.8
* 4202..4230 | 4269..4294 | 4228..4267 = -2.3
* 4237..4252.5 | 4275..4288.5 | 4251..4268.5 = -0.6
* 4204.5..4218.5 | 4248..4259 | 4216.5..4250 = 1.3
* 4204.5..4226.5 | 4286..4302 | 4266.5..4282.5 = -0.9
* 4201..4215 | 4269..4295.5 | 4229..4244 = 0.4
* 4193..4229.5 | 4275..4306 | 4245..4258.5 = -1.3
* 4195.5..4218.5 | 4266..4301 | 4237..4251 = -0.7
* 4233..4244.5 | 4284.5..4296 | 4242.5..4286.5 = -3.3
